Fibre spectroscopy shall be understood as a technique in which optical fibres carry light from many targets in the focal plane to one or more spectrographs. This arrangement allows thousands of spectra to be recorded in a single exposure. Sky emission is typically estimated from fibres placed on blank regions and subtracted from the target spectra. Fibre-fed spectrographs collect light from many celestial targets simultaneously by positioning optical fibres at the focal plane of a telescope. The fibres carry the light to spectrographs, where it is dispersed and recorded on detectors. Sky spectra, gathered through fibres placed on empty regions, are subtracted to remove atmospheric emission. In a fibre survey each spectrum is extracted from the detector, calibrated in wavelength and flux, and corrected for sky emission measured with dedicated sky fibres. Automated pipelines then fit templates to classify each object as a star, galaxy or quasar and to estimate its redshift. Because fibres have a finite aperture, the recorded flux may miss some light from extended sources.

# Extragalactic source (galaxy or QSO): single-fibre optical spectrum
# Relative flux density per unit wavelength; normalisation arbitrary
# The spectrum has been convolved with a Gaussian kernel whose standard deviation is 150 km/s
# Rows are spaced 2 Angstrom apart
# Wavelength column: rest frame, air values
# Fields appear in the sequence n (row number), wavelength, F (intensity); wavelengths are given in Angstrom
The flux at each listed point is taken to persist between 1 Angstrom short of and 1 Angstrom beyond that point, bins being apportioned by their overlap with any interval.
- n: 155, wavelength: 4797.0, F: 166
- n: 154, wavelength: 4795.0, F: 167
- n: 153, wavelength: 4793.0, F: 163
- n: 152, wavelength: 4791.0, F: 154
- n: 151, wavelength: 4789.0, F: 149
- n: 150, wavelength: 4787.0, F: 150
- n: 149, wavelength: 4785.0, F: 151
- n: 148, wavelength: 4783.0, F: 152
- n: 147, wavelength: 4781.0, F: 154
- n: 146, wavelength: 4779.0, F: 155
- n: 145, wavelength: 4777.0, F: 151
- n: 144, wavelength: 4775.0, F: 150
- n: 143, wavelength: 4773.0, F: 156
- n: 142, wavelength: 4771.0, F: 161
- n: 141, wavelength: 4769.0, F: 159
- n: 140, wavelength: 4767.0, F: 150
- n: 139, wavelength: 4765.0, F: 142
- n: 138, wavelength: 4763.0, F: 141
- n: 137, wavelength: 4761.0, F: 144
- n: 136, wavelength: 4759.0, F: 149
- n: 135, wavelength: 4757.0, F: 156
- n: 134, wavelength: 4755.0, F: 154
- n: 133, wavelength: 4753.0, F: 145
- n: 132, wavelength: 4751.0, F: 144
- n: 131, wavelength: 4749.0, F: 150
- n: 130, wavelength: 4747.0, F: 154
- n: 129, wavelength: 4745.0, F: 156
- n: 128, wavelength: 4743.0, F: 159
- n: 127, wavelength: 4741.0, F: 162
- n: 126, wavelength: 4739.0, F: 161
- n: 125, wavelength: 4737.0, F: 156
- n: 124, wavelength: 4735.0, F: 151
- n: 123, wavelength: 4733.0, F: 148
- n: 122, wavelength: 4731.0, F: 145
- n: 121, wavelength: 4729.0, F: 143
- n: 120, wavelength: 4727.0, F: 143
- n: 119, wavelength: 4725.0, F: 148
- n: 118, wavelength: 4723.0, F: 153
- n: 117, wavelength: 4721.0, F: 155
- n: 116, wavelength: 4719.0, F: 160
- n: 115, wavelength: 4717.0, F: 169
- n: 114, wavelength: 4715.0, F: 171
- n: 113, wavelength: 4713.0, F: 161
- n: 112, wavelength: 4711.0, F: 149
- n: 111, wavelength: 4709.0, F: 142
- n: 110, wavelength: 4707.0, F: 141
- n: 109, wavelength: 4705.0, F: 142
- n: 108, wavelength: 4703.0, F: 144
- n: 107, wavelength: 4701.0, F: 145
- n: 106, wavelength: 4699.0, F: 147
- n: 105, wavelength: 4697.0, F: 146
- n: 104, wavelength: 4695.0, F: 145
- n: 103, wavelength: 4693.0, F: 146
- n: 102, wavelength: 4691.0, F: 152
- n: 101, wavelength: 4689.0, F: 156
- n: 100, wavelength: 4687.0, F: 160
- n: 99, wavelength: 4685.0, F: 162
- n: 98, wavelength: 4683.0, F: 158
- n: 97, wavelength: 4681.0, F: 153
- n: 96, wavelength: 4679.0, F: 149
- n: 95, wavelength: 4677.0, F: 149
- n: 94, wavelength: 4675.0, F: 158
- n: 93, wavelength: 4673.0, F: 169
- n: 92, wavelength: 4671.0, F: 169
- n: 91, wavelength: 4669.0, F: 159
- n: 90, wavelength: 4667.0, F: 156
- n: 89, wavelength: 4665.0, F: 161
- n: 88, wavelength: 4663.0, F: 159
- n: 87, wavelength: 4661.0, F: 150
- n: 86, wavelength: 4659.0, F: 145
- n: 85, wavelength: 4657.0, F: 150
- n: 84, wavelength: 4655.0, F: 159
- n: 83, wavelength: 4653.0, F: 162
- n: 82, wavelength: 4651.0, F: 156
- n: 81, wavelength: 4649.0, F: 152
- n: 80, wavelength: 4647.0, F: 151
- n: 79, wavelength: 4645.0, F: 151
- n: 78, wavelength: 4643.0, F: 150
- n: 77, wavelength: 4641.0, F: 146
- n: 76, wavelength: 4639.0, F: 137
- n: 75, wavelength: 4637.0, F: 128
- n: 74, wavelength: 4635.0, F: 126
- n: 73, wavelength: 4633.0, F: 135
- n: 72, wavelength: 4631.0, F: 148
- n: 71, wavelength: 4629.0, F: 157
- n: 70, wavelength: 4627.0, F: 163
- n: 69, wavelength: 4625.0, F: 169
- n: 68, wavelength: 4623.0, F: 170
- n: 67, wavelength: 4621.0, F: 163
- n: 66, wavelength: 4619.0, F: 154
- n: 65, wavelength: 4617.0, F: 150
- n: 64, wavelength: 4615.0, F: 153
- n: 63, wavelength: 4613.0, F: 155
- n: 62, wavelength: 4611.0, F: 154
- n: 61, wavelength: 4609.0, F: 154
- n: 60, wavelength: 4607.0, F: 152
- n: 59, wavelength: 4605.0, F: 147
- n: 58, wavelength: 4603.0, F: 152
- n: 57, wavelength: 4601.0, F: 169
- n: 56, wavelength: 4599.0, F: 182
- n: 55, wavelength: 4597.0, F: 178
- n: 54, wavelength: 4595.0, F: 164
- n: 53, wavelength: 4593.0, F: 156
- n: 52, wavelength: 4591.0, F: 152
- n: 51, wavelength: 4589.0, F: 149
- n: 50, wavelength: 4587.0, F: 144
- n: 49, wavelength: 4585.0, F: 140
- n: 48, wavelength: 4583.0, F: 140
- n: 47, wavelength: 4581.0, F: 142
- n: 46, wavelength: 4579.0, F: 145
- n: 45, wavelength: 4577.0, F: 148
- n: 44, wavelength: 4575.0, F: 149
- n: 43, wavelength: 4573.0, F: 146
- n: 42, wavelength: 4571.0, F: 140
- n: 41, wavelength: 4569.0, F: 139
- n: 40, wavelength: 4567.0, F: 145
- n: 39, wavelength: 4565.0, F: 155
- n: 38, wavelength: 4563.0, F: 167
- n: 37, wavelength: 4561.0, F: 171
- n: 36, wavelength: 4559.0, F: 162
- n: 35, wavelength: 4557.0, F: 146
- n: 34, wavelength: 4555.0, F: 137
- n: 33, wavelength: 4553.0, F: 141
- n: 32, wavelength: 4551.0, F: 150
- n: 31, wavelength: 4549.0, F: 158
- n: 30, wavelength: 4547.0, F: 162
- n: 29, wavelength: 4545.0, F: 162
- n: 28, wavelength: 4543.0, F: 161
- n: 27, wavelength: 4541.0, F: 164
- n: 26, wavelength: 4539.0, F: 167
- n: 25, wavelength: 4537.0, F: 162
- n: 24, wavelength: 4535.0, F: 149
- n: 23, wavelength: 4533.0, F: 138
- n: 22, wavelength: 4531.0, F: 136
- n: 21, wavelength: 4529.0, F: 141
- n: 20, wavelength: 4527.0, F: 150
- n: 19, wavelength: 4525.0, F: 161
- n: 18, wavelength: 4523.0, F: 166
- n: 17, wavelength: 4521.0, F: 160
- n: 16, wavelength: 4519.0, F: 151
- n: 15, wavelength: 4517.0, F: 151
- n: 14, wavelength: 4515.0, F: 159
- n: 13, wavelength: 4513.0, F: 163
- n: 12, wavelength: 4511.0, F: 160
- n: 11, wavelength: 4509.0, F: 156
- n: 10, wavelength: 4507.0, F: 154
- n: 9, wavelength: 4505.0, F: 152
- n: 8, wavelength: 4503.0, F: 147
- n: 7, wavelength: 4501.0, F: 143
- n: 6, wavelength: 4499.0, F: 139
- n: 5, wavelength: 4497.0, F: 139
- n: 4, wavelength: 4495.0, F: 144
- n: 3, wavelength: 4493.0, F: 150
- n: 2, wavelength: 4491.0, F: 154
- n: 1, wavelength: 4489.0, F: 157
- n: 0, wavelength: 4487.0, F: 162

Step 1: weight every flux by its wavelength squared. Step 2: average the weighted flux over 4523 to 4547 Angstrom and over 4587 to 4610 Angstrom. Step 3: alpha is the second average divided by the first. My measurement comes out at 1.1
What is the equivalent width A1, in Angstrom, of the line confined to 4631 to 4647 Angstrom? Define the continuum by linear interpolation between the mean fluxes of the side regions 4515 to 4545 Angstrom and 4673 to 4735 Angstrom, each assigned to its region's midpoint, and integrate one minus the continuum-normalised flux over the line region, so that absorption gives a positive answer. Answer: 1.3 Angstrom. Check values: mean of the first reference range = 154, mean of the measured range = 140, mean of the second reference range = 152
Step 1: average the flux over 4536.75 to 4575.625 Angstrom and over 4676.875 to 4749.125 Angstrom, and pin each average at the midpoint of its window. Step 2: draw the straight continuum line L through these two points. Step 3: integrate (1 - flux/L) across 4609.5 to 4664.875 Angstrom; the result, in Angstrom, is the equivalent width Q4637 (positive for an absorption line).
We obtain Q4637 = 0.5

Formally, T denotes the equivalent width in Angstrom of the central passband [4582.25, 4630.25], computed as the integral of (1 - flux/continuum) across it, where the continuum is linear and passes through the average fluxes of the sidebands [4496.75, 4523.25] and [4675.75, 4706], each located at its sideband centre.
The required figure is -1.7 Angstrom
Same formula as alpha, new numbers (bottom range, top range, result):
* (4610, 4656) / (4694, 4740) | 1.03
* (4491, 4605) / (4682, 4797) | 1.08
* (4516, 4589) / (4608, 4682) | 1.06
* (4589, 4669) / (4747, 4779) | 1.03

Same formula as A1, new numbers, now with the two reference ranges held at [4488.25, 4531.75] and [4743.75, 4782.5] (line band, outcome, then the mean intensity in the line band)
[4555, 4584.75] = 0.5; 149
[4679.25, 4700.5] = -0.1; 152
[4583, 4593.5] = 0.3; 147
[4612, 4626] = -0.7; 159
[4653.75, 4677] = -0.9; 157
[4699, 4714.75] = 0.4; 148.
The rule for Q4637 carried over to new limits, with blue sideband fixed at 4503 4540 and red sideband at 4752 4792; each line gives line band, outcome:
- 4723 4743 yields 0.0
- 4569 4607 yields 0.3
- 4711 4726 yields -0.7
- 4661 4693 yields -1.1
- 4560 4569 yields -0.2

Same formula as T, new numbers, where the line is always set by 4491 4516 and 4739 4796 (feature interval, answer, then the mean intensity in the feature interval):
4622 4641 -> 0.47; 148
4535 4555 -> -0.79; 157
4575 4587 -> 0.61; 144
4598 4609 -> -0.60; 160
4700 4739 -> 0.36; 151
